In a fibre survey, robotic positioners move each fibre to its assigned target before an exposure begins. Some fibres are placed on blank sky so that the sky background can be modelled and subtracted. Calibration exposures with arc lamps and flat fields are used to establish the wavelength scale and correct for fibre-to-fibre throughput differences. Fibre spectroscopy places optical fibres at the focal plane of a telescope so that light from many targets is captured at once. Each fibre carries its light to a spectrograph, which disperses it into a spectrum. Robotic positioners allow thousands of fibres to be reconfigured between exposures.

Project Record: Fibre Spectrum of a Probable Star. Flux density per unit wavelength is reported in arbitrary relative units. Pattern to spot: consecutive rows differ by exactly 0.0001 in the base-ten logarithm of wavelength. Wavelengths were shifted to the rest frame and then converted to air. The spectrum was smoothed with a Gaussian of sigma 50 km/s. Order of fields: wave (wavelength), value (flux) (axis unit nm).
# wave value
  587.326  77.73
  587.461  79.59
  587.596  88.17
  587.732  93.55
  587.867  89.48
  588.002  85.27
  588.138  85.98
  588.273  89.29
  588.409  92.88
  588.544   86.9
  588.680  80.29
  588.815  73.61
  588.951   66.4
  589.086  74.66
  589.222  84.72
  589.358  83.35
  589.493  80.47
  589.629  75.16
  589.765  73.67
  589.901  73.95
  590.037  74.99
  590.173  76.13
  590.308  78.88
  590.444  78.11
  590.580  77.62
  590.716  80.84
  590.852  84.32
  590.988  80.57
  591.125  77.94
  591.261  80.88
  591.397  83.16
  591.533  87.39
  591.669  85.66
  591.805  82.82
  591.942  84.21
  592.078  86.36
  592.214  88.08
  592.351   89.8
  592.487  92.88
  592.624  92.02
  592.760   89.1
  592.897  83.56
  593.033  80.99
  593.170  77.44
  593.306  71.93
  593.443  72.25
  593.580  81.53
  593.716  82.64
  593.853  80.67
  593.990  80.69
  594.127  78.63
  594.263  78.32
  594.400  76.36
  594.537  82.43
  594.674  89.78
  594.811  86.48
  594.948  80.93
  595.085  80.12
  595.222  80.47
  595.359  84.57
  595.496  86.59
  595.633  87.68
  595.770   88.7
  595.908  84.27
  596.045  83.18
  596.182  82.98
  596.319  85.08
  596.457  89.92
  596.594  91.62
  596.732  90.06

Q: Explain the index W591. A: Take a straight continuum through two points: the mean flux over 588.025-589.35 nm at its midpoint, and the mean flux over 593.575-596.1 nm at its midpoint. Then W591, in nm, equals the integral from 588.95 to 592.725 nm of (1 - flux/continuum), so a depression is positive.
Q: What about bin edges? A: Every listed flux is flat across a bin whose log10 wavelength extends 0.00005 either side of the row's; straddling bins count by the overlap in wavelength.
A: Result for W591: 0.028 nm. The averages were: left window 81.8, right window 82.9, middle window 81.6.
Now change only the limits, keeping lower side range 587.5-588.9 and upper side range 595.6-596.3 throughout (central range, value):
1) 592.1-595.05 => 0.097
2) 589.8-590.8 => 0.101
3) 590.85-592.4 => 0.028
